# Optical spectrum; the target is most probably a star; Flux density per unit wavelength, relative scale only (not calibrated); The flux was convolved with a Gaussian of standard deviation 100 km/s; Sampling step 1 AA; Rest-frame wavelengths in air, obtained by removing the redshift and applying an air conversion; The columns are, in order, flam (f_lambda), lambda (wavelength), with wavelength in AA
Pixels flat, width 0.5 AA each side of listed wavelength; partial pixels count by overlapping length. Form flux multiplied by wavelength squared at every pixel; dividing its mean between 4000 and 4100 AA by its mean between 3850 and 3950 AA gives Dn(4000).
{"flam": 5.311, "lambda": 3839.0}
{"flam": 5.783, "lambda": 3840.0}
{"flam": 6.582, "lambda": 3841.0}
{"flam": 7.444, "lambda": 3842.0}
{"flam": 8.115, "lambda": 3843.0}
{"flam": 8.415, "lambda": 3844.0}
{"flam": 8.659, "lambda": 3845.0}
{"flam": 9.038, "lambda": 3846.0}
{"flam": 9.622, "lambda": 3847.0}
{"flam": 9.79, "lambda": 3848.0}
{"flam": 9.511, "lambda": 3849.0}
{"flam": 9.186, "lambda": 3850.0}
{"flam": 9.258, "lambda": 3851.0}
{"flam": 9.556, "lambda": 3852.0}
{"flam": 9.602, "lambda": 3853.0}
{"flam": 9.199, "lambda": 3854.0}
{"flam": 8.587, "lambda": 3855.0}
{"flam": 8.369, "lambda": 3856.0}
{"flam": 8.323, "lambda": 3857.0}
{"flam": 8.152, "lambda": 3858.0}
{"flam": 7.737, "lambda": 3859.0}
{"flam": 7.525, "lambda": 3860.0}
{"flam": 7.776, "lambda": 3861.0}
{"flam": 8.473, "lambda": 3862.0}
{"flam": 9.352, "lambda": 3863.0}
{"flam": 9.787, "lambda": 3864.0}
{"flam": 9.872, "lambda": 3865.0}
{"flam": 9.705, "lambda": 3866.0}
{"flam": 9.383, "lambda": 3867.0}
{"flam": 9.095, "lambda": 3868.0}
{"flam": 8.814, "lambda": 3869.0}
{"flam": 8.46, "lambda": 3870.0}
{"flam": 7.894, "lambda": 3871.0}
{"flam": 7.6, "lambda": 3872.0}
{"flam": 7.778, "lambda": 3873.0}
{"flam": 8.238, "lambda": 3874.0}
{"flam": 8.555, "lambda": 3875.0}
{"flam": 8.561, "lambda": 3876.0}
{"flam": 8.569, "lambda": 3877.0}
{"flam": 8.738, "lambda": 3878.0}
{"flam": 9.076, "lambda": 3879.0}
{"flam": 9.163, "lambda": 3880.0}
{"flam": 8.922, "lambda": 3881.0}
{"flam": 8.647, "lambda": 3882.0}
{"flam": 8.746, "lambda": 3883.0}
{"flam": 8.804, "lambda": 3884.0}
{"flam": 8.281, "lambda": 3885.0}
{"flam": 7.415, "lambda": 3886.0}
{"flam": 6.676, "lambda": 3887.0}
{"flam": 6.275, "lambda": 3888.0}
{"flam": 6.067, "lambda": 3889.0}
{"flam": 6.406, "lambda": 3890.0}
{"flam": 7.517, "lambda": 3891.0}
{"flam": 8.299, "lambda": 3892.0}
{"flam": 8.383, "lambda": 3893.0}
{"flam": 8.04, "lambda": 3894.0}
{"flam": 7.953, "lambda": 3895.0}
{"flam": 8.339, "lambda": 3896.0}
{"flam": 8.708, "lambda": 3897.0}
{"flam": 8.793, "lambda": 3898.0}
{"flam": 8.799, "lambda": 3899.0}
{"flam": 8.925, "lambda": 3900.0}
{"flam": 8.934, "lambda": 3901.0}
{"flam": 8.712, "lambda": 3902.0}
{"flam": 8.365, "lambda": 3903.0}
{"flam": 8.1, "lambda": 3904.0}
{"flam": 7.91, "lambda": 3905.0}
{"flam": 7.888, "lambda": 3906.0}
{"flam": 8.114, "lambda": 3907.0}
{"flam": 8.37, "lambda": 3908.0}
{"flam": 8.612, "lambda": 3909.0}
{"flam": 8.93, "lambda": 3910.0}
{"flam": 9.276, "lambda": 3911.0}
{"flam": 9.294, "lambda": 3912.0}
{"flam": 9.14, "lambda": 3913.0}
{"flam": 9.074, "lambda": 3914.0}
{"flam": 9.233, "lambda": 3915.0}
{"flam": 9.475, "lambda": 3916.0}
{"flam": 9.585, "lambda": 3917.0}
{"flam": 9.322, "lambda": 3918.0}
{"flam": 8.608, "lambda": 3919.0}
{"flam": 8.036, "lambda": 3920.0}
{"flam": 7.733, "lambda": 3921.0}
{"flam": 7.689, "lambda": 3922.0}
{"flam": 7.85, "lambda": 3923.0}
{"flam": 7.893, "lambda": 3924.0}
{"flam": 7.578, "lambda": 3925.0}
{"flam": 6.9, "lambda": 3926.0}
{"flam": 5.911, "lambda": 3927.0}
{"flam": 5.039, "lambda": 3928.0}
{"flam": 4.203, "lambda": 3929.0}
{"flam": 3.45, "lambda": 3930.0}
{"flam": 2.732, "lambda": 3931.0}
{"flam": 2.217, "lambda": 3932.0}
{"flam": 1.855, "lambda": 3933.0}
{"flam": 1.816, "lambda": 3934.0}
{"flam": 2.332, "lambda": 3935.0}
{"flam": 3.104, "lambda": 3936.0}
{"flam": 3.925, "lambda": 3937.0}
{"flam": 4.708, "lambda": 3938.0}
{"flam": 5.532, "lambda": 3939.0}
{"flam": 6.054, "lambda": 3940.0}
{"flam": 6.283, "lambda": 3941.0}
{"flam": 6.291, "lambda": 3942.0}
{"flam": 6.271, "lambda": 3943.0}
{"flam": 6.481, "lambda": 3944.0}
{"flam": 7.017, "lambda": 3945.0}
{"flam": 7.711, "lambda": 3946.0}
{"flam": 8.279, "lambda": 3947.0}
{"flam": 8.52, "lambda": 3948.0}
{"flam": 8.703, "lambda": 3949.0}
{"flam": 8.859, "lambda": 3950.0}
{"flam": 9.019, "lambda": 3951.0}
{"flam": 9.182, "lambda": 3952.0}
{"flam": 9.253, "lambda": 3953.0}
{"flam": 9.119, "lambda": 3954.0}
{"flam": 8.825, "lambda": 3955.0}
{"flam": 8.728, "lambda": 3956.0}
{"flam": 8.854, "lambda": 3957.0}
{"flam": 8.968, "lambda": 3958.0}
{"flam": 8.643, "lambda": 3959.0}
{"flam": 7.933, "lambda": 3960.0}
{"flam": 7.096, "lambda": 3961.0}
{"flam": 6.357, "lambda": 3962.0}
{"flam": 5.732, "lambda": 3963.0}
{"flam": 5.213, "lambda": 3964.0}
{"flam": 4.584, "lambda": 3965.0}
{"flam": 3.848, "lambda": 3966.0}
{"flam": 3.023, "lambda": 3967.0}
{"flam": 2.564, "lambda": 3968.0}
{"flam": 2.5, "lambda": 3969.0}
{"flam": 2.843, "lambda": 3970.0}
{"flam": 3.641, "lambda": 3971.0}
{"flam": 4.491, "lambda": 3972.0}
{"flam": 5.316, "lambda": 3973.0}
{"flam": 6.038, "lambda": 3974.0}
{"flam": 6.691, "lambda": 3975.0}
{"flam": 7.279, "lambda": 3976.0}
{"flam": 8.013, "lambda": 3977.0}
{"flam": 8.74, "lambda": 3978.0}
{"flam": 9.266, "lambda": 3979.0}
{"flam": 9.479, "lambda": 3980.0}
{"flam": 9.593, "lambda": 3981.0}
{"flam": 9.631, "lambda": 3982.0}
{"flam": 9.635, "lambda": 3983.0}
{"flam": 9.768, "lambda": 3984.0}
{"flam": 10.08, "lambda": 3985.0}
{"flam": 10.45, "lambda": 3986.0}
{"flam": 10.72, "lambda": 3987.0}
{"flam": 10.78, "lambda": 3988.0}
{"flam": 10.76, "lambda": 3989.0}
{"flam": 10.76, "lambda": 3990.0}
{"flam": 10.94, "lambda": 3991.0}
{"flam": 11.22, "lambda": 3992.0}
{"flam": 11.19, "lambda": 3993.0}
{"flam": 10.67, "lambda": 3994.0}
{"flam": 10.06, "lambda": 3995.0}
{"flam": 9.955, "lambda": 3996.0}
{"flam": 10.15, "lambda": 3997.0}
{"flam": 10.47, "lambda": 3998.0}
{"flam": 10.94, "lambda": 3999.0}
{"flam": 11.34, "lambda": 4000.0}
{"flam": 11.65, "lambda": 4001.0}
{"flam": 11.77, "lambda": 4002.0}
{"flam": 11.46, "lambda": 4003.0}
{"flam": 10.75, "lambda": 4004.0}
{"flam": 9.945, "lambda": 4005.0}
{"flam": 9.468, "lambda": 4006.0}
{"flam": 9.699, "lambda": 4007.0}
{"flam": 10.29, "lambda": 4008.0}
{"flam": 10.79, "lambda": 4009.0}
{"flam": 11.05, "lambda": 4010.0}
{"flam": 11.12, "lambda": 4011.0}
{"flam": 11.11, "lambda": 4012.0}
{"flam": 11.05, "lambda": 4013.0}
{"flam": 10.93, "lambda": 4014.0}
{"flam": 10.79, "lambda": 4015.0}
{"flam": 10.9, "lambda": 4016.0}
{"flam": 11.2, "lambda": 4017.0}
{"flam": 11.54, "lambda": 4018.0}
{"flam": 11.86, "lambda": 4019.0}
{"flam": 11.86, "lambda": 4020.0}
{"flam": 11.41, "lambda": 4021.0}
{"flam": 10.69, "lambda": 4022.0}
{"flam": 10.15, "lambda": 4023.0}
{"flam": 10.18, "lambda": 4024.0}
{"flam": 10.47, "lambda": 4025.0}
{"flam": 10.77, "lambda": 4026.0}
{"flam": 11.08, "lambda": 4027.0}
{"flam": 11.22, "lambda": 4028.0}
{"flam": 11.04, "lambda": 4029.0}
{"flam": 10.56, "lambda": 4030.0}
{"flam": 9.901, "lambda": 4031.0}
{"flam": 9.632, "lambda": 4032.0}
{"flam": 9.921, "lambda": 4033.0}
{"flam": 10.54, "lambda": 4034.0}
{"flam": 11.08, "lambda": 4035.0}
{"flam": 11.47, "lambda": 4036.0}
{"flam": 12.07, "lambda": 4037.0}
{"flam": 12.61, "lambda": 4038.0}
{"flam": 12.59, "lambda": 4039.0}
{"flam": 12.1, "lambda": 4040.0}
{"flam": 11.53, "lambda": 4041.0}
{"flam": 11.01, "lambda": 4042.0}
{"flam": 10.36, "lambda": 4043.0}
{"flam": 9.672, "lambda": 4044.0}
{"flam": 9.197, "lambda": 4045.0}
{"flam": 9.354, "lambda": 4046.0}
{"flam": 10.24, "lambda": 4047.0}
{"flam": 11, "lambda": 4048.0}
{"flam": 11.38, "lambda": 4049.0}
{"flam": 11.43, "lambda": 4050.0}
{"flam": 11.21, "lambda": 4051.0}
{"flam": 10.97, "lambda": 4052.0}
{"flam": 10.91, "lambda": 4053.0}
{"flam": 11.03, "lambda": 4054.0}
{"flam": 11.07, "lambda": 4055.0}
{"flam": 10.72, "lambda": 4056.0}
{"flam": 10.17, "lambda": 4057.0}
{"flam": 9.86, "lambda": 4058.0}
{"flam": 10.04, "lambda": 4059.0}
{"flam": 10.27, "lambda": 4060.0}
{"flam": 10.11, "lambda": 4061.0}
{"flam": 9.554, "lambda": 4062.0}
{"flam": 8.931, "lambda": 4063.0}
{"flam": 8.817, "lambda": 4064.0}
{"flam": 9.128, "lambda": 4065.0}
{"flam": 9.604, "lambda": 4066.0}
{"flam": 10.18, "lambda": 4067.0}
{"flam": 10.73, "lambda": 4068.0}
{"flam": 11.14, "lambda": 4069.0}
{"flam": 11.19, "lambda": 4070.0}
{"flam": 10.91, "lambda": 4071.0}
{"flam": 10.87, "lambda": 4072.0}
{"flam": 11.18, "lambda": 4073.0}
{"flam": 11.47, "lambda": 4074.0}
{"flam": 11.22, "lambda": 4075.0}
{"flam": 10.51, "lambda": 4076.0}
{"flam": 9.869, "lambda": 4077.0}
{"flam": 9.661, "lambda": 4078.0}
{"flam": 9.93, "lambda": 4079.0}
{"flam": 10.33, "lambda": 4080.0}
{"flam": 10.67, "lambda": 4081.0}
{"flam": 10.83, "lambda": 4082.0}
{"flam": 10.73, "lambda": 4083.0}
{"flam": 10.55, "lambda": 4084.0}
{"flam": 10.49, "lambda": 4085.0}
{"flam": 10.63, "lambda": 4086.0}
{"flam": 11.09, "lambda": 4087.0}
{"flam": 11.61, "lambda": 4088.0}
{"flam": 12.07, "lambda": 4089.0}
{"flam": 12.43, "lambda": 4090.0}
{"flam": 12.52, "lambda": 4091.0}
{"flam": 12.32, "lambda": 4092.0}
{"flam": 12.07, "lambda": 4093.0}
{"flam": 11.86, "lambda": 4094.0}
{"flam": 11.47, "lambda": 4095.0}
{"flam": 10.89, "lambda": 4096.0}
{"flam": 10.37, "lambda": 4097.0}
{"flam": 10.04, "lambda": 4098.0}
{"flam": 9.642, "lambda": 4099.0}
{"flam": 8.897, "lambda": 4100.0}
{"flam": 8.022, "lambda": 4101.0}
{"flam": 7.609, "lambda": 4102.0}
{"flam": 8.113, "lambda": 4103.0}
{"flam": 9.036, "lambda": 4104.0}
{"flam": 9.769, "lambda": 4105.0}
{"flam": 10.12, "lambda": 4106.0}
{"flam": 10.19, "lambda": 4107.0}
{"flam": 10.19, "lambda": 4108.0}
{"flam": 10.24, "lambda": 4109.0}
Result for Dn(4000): 1.5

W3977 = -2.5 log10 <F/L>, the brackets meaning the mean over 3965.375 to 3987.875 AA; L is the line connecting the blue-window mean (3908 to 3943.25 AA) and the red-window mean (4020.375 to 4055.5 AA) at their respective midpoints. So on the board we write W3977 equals 0.21 mag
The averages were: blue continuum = 6.48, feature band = 7.03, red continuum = 10.9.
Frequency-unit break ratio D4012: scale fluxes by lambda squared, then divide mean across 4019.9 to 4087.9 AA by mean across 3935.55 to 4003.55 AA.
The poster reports 1.38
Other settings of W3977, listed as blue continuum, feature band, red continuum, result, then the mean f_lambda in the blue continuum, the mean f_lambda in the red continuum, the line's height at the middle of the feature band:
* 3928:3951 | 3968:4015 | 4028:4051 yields -0.132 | 5.36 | 10.9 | 8.22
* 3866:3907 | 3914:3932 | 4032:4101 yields 0.233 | 8.26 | 10.7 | 8.76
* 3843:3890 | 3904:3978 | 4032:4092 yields 0.362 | 8.56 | 10.7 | 9.39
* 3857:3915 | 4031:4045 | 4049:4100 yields -0.077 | 8.41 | 10.7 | 10.3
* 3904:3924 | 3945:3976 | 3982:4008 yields 0.399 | 8.61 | 10.6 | 9.73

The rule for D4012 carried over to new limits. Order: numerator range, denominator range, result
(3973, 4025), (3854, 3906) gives 1.31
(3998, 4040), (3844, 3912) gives 1.38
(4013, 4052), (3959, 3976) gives 2.24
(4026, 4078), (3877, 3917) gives 1.37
